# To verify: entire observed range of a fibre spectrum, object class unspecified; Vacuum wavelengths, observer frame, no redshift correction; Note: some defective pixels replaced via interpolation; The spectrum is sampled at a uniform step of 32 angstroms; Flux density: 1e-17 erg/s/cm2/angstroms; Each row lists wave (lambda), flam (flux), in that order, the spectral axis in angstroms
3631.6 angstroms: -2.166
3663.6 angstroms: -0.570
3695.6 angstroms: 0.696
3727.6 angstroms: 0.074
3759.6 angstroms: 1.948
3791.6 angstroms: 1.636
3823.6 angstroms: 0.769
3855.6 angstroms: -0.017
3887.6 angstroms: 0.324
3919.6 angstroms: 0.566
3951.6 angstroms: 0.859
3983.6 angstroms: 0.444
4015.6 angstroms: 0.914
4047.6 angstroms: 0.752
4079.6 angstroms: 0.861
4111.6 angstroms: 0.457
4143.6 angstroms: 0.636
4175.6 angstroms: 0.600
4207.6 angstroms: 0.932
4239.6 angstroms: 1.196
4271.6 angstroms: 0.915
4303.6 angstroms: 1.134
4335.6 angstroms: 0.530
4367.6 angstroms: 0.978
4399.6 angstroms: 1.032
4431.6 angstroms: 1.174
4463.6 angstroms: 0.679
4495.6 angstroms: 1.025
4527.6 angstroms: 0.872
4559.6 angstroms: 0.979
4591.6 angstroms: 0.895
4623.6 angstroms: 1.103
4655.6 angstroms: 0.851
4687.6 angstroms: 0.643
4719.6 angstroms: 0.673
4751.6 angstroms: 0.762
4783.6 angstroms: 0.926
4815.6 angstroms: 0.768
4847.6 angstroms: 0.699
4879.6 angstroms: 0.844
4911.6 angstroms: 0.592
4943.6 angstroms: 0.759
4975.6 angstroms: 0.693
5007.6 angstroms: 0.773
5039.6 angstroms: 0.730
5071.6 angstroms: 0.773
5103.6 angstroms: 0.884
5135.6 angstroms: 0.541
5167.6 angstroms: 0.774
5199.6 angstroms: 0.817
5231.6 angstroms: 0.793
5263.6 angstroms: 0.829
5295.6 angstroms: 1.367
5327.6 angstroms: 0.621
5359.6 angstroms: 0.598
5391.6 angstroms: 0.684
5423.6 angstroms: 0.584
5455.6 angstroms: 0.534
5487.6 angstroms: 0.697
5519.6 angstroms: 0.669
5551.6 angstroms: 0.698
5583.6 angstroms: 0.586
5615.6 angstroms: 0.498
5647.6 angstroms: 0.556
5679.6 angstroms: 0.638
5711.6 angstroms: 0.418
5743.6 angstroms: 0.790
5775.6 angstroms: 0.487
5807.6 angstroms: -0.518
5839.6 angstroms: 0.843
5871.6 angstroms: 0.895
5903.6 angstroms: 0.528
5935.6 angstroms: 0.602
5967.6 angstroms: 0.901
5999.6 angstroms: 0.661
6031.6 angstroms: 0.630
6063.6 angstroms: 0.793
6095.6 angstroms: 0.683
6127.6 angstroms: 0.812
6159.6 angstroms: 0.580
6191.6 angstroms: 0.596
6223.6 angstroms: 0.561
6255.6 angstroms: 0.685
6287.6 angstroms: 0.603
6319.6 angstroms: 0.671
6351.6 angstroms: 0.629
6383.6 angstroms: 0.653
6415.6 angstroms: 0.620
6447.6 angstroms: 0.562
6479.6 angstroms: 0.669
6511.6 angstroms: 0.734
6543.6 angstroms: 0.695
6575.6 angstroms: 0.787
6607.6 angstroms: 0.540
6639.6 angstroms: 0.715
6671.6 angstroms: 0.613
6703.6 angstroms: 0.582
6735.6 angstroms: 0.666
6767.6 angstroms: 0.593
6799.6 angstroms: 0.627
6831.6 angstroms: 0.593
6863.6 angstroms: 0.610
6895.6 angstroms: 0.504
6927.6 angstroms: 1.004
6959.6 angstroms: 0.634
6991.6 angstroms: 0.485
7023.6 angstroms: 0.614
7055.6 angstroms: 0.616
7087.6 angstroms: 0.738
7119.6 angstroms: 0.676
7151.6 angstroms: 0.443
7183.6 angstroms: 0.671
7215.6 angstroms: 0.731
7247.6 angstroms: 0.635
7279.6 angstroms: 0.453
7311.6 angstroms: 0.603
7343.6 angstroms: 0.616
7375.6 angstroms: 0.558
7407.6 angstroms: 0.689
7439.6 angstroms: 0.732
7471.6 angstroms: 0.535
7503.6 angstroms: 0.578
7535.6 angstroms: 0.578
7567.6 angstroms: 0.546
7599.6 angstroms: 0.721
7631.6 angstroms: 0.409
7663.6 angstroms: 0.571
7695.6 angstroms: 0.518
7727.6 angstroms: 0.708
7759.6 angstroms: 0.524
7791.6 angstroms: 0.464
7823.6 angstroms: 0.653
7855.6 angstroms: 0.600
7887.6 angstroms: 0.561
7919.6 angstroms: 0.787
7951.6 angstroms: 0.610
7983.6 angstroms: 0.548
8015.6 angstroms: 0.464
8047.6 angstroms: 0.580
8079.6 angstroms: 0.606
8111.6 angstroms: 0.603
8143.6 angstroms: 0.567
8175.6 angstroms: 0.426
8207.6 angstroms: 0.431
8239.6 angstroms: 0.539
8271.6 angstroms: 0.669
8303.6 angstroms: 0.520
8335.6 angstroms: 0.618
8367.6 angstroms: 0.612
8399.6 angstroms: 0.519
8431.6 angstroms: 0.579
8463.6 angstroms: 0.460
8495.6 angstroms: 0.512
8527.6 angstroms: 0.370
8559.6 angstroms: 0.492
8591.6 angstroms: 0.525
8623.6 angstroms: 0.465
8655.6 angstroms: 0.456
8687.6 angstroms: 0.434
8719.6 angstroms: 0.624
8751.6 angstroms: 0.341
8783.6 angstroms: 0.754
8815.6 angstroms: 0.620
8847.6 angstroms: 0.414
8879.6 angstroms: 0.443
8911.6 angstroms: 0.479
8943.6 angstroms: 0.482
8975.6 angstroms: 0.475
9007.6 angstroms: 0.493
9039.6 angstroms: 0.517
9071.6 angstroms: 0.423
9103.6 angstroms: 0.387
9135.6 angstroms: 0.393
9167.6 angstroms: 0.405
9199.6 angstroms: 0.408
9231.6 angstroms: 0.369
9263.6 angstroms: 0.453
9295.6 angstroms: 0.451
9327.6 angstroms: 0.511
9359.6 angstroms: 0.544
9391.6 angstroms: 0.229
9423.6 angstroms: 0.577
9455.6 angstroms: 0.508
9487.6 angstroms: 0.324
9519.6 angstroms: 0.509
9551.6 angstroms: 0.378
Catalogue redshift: 0.06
